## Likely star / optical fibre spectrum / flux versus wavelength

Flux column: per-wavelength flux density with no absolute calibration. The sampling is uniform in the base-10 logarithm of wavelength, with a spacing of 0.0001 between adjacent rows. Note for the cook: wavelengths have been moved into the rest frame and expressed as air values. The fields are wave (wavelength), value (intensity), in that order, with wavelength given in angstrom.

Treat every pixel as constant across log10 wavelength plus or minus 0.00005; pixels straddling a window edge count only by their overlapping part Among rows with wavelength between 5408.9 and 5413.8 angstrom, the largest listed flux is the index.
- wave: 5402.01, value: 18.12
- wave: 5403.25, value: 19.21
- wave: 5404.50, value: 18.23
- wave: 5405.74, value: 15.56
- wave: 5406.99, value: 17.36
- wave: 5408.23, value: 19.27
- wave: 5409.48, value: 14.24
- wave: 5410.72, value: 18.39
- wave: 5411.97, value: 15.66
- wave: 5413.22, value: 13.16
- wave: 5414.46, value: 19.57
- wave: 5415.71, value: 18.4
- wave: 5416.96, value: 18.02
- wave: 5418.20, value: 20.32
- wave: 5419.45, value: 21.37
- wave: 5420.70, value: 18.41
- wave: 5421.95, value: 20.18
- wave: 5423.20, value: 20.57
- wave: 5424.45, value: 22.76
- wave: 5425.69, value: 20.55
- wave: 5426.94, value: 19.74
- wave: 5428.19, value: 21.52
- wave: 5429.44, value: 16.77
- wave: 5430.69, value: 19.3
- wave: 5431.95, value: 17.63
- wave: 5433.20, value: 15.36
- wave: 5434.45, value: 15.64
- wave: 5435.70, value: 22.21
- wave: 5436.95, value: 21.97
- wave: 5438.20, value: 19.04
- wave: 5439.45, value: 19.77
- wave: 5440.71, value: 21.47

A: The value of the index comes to 18.39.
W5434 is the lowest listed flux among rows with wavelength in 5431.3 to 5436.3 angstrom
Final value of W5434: 15.36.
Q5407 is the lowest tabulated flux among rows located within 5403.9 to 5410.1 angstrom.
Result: 14.24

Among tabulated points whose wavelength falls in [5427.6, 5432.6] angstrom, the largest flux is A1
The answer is 21.52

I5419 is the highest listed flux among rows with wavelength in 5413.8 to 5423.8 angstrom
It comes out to 21.37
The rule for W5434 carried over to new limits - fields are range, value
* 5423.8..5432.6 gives 16.77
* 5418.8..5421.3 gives 18.41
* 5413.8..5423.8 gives 18.02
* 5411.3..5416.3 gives 13.16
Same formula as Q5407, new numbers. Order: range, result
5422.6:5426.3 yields 20.55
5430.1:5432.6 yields 17.63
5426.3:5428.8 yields 19.74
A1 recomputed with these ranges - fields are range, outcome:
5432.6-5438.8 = 22.21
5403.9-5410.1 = 19.27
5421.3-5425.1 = 22.76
